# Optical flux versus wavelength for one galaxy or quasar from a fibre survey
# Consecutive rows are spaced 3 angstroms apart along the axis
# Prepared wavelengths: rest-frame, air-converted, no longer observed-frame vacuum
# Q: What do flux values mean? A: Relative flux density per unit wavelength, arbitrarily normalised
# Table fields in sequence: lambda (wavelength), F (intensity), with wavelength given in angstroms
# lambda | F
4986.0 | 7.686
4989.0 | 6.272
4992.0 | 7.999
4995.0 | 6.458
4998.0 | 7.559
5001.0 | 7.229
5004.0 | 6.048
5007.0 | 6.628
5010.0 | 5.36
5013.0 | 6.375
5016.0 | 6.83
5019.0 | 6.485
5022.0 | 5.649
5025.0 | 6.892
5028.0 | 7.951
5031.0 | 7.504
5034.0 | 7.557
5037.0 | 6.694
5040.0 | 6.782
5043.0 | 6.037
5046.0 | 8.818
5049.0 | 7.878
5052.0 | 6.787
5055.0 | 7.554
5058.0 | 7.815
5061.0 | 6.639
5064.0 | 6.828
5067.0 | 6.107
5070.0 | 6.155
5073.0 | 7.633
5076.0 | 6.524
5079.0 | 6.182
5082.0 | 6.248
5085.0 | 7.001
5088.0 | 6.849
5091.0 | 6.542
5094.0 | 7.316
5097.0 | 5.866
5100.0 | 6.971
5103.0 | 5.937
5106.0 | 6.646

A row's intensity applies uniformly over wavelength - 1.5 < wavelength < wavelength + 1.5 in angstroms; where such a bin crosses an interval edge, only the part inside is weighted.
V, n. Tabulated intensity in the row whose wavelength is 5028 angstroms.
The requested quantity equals 7.951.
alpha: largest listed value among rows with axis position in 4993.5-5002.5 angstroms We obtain 7.559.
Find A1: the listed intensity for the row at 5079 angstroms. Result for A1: 6.182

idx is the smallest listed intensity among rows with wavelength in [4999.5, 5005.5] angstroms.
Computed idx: 6.048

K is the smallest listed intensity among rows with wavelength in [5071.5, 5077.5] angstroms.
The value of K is 6.524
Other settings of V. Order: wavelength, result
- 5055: 7.554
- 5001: 7.229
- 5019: 6.485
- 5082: 6.248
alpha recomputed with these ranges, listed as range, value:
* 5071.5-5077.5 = 7.633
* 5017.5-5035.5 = 7.951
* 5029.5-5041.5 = 7.557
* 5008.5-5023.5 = 6.83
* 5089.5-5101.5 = 7.316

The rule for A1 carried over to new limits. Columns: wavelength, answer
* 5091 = 6.542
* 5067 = 6.107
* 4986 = 7.686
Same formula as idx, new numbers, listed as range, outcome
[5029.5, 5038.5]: 6.694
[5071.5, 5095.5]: 6.182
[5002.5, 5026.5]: 5.36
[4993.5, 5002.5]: 6.458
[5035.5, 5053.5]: 6.037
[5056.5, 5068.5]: 6.107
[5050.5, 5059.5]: 6.787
